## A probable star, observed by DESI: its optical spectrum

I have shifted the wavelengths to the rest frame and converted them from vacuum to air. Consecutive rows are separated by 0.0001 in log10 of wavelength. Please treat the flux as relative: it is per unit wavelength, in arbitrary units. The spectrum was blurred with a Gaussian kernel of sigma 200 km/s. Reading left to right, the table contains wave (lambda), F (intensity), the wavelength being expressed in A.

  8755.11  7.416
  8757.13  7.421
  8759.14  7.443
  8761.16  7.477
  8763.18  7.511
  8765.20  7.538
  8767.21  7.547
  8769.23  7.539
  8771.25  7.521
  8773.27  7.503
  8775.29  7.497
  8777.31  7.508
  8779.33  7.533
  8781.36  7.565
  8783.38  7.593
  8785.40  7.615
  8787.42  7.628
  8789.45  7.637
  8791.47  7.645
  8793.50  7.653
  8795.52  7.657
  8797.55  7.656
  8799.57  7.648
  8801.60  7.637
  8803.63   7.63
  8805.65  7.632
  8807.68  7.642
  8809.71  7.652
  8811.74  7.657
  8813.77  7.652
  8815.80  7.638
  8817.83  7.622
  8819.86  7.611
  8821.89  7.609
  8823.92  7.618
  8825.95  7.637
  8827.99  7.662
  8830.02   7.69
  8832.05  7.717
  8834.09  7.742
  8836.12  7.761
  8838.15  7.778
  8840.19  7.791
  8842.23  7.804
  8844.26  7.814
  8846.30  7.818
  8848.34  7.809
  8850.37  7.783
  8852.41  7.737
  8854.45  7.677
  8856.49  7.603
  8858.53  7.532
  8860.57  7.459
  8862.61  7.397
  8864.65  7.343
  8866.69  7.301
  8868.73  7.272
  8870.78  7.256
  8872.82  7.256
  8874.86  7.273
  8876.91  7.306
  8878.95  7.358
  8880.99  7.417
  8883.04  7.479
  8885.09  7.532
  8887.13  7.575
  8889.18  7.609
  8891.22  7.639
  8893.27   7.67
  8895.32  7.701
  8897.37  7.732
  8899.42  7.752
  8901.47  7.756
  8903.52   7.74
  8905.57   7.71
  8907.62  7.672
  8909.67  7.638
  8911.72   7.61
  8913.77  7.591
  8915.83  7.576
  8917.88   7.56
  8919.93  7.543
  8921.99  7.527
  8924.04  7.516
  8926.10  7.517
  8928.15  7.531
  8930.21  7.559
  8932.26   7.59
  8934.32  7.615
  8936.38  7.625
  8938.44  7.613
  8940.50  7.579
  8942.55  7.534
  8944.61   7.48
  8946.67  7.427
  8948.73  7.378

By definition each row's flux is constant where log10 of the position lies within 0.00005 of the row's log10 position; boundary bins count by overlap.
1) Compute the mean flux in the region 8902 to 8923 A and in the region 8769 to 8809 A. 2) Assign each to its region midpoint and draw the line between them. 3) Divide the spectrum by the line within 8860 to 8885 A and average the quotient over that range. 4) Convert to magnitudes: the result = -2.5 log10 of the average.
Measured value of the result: 0.04 mag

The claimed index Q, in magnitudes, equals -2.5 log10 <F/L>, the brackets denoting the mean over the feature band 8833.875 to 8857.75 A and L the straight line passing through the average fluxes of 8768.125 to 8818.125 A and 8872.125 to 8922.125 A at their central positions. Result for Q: -0.02 mag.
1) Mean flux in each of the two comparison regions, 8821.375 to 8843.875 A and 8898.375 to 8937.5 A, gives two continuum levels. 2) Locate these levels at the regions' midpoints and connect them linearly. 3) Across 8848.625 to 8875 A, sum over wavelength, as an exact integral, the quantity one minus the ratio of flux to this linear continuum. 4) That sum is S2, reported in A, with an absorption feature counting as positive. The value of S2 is 0.7 A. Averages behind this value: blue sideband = 7.72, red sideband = 7.61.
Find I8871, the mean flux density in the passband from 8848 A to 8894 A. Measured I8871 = 7.49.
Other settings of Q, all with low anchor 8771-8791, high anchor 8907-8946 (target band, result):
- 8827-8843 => -0.025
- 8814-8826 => -0.009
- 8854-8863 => 0.005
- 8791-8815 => -0.011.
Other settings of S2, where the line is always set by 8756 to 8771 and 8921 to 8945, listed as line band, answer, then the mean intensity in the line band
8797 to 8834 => -0.6 A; 7.65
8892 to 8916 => -0.4 A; 7.68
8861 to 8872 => 0.3 A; 7.32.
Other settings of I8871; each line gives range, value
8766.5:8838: 7.62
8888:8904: 7.7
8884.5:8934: 7.62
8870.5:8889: 7.4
